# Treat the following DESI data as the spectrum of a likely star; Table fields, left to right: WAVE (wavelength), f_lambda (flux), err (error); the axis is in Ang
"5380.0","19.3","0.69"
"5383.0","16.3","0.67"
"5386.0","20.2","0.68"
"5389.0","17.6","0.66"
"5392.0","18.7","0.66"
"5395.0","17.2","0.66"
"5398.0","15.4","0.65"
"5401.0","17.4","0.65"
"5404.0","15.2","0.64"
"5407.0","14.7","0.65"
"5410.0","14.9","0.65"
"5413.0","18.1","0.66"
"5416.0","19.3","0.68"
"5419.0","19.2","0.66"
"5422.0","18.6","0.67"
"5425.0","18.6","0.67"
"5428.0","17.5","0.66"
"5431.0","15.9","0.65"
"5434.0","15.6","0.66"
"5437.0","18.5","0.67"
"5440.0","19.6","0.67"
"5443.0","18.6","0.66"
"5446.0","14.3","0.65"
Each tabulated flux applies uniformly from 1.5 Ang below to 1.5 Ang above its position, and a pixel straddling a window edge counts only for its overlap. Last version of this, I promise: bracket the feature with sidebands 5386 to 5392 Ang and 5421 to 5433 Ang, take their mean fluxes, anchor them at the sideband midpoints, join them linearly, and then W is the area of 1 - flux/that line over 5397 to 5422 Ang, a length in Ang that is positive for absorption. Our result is 1.47 Ang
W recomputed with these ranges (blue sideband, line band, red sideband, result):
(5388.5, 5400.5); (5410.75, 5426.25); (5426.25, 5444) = -1.0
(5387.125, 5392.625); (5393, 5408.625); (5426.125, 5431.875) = 1.6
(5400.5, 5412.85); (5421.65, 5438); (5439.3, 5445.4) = 0.0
